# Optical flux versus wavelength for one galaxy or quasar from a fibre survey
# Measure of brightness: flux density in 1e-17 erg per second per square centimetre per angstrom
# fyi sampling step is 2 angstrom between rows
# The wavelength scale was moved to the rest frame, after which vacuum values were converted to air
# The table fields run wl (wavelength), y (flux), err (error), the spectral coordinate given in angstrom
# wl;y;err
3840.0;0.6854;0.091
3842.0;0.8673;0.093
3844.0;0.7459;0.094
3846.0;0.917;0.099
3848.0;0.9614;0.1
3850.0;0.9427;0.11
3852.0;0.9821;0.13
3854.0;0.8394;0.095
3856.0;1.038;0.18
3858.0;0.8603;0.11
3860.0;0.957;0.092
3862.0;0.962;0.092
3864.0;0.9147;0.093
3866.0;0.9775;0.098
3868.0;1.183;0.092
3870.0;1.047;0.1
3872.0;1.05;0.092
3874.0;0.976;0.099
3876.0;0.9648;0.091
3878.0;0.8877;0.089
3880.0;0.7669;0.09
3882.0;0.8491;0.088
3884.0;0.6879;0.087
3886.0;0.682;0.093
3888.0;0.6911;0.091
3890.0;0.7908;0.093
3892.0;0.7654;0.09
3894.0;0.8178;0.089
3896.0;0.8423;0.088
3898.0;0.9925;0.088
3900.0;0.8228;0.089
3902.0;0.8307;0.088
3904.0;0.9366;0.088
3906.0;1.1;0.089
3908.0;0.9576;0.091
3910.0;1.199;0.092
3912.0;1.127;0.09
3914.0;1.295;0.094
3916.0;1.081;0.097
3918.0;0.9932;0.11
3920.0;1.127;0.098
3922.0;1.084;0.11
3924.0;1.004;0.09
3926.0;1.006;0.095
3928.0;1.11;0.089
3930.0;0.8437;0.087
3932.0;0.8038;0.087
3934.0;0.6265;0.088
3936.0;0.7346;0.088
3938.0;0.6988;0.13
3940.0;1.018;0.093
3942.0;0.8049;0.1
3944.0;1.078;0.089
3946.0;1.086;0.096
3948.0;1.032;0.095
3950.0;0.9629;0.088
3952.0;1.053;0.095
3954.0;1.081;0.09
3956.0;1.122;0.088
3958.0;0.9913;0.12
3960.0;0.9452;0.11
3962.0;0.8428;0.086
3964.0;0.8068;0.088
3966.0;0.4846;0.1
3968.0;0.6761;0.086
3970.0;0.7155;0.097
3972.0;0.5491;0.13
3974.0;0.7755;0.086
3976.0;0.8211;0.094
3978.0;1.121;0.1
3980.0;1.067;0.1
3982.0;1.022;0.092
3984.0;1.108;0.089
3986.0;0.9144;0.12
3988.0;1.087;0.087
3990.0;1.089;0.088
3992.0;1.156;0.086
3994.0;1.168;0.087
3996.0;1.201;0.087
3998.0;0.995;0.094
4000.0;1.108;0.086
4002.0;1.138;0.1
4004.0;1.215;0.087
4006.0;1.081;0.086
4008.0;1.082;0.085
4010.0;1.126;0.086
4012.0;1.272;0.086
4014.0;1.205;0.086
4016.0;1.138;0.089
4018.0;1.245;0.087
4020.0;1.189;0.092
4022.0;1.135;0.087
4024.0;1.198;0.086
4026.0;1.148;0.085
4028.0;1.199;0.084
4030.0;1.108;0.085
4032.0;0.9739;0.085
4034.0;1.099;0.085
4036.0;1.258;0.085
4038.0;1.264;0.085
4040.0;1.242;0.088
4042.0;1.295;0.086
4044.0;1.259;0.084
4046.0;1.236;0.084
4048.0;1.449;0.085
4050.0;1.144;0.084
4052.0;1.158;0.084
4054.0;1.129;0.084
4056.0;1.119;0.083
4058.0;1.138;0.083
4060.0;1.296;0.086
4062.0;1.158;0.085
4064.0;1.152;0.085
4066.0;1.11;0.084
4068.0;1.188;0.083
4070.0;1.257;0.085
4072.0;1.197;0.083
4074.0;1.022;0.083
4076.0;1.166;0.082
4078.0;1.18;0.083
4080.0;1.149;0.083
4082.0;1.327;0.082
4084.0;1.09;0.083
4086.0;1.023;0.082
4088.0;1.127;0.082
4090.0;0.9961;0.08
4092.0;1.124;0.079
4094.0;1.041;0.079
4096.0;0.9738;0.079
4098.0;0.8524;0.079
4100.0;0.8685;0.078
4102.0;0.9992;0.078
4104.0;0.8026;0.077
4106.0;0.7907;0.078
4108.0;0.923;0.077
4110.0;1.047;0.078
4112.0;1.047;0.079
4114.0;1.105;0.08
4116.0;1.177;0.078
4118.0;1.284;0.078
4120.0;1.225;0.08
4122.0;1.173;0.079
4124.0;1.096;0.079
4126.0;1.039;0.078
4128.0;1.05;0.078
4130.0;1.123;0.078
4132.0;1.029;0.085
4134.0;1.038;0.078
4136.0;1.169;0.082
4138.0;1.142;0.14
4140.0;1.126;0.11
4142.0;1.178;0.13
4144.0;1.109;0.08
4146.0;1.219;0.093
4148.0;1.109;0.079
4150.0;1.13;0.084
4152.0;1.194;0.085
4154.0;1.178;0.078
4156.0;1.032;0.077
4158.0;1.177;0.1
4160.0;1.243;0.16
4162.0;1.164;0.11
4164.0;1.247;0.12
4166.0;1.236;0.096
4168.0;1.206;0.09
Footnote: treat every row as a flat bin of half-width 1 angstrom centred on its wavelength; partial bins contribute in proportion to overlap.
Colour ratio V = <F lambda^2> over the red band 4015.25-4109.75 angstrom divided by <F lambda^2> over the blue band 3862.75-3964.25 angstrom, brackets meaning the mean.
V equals 1.28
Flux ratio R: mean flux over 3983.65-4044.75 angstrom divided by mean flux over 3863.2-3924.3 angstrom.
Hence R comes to 1.21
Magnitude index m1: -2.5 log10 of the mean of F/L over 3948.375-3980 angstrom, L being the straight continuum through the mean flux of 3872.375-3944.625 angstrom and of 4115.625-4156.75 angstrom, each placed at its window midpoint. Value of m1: 0.11 mag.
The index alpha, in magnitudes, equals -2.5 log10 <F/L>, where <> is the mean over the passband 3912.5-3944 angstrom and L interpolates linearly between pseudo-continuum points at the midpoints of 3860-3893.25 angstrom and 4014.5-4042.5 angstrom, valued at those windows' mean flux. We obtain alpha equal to 0.03 mag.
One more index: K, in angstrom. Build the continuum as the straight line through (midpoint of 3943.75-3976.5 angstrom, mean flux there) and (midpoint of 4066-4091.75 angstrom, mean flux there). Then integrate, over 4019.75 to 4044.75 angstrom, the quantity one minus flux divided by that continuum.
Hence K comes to -3.4 angstrom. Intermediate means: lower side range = 0.88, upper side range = 1.14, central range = 1.18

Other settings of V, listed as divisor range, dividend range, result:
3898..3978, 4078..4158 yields 1.27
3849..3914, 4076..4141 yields 1.29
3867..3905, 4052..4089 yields 1.46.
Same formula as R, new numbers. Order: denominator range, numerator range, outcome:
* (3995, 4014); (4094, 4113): 0.82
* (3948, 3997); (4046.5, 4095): 1.22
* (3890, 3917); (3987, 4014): 1.16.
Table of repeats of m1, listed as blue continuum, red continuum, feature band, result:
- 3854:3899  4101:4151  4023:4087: -0.15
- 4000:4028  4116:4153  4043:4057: -0.05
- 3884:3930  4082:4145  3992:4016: -0.14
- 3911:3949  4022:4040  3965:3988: 0.24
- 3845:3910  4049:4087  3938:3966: 0.05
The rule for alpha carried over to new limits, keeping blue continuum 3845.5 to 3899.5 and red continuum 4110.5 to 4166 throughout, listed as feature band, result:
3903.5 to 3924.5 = -0.16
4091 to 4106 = 0.17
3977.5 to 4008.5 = -0.09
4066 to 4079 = -0.08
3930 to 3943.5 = 0.20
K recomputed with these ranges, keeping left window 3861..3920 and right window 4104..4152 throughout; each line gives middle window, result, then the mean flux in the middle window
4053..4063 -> -1.11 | 1.17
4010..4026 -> -2.58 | 1.19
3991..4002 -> -1.27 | 1.13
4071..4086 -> -1.24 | 1.15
